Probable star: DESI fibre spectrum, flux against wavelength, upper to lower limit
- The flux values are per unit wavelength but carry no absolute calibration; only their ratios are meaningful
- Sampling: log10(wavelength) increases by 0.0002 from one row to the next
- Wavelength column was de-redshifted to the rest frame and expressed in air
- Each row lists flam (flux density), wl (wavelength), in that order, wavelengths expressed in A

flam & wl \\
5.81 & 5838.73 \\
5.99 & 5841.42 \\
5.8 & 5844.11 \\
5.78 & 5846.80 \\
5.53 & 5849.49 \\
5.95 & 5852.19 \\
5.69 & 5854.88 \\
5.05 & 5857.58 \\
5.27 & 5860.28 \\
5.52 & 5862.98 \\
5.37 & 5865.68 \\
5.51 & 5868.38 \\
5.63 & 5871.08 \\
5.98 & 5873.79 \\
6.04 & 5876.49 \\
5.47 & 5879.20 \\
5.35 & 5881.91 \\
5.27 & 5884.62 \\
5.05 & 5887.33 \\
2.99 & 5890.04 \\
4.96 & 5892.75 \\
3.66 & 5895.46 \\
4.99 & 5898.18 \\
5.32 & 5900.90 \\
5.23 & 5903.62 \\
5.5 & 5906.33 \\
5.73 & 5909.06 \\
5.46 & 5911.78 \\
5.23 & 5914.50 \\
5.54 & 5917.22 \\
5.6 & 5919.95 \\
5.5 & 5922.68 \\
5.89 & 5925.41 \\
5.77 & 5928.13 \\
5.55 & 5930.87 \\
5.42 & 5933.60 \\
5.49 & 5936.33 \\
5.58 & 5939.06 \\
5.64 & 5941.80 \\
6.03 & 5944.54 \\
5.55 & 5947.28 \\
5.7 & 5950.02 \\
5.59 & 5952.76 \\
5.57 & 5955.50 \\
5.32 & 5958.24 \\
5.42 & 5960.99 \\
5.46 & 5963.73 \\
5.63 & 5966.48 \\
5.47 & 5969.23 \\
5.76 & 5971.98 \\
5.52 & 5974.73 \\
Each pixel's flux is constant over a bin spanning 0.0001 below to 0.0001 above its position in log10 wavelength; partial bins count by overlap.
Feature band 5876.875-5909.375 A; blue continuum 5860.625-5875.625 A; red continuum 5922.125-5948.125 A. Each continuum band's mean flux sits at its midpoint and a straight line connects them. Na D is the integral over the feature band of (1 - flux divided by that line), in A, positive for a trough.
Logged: 3.7 A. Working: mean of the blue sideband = 5.6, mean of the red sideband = 5.65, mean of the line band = 4.97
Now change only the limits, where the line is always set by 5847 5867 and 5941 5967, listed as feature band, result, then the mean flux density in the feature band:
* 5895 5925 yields 1.2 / 5.32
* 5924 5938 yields -0.1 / 5.63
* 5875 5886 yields 0.0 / 5.54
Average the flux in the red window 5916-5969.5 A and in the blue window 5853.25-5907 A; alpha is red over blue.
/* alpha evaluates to 1.1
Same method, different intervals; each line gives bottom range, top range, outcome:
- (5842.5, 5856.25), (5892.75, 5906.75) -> 0.85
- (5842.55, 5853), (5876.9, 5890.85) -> 0.86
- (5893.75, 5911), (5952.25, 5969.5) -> 1.08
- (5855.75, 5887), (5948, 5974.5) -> 1.01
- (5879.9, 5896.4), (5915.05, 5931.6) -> 1.22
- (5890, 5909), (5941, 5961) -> 1.16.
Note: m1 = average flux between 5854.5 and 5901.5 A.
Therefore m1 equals 5.16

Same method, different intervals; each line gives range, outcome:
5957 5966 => 5.42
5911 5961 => 5.58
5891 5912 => 5.05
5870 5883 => 5.7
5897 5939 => 5.49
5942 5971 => 5.58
